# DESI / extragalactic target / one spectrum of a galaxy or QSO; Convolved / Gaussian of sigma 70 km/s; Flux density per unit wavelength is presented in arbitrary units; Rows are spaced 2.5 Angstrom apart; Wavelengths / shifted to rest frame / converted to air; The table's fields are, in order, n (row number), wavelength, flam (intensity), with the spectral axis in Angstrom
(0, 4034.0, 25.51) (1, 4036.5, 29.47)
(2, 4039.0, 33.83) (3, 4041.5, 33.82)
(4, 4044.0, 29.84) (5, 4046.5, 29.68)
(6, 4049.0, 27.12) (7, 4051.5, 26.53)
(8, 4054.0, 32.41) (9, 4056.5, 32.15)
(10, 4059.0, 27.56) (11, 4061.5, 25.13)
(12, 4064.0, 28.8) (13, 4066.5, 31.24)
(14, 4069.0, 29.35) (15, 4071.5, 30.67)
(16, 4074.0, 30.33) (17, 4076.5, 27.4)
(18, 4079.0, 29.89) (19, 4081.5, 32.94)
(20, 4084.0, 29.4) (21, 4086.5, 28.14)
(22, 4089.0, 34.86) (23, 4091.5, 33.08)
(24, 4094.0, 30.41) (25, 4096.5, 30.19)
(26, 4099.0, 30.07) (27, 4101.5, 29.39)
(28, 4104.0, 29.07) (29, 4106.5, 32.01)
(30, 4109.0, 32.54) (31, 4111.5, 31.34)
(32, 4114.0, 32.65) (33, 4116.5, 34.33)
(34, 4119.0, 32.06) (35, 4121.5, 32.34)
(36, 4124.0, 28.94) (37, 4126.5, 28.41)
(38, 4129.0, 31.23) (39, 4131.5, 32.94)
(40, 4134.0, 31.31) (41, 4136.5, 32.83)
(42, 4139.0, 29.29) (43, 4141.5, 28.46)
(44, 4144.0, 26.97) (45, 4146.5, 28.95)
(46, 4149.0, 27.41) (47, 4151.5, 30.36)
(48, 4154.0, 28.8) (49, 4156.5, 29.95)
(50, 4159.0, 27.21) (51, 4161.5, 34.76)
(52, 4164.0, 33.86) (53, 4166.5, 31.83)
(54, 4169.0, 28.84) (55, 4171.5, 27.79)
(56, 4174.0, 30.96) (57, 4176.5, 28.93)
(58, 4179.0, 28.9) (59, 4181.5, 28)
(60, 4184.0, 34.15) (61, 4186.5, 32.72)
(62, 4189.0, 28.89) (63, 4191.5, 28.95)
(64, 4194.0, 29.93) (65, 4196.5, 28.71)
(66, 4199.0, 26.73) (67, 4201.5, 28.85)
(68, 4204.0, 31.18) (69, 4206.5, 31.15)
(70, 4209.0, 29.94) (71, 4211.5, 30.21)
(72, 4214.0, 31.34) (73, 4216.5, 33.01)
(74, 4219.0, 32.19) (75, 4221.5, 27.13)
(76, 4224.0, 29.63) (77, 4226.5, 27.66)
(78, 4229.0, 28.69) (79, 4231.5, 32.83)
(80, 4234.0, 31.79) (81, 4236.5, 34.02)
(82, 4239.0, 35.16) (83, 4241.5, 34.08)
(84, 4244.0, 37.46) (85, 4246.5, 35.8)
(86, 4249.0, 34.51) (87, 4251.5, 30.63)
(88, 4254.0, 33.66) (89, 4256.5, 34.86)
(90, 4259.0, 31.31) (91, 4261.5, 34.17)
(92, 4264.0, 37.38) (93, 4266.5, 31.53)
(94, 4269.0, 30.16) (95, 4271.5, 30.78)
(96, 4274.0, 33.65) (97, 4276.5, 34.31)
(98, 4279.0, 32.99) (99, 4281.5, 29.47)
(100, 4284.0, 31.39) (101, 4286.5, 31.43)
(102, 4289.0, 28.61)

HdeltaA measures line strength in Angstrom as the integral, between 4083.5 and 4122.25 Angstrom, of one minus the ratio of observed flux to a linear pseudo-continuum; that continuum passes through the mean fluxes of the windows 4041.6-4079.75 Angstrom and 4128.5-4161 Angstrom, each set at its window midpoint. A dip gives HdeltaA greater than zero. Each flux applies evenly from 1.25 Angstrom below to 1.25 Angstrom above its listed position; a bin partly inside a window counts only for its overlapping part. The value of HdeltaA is -2.4 Angstrom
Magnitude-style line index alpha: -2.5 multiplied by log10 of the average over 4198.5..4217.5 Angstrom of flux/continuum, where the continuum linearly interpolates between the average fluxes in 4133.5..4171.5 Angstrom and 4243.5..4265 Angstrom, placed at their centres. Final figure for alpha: 0.07 mag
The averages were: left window 30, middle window 30.4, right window 34.3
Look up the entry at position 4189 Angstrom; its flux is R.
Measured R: 28.89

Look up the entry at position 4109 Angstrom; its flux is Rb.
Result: 32.54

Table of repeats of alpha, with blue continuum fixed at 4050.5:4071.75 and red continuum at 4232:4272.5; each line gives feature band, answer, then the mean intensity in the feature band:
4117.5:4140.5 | -0.008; 31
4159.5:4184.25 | 0.042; 30.6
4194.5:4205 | 0.125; 28.9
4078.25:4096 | -0.049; 31.2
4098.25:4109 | -0.006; 30.4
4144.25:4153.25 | 0.093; 28.7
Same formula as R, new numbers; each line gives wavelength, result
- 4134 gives 31.31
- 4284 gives 31.39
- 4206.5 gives 31.15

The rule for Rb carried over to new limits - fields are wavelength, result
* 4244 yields 37.46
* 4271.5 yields 30.78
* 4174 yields 30.96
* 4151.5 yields 30.36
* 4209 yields 29.94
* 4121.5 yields 32.34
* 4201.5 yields 28.85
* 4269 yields 30.16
